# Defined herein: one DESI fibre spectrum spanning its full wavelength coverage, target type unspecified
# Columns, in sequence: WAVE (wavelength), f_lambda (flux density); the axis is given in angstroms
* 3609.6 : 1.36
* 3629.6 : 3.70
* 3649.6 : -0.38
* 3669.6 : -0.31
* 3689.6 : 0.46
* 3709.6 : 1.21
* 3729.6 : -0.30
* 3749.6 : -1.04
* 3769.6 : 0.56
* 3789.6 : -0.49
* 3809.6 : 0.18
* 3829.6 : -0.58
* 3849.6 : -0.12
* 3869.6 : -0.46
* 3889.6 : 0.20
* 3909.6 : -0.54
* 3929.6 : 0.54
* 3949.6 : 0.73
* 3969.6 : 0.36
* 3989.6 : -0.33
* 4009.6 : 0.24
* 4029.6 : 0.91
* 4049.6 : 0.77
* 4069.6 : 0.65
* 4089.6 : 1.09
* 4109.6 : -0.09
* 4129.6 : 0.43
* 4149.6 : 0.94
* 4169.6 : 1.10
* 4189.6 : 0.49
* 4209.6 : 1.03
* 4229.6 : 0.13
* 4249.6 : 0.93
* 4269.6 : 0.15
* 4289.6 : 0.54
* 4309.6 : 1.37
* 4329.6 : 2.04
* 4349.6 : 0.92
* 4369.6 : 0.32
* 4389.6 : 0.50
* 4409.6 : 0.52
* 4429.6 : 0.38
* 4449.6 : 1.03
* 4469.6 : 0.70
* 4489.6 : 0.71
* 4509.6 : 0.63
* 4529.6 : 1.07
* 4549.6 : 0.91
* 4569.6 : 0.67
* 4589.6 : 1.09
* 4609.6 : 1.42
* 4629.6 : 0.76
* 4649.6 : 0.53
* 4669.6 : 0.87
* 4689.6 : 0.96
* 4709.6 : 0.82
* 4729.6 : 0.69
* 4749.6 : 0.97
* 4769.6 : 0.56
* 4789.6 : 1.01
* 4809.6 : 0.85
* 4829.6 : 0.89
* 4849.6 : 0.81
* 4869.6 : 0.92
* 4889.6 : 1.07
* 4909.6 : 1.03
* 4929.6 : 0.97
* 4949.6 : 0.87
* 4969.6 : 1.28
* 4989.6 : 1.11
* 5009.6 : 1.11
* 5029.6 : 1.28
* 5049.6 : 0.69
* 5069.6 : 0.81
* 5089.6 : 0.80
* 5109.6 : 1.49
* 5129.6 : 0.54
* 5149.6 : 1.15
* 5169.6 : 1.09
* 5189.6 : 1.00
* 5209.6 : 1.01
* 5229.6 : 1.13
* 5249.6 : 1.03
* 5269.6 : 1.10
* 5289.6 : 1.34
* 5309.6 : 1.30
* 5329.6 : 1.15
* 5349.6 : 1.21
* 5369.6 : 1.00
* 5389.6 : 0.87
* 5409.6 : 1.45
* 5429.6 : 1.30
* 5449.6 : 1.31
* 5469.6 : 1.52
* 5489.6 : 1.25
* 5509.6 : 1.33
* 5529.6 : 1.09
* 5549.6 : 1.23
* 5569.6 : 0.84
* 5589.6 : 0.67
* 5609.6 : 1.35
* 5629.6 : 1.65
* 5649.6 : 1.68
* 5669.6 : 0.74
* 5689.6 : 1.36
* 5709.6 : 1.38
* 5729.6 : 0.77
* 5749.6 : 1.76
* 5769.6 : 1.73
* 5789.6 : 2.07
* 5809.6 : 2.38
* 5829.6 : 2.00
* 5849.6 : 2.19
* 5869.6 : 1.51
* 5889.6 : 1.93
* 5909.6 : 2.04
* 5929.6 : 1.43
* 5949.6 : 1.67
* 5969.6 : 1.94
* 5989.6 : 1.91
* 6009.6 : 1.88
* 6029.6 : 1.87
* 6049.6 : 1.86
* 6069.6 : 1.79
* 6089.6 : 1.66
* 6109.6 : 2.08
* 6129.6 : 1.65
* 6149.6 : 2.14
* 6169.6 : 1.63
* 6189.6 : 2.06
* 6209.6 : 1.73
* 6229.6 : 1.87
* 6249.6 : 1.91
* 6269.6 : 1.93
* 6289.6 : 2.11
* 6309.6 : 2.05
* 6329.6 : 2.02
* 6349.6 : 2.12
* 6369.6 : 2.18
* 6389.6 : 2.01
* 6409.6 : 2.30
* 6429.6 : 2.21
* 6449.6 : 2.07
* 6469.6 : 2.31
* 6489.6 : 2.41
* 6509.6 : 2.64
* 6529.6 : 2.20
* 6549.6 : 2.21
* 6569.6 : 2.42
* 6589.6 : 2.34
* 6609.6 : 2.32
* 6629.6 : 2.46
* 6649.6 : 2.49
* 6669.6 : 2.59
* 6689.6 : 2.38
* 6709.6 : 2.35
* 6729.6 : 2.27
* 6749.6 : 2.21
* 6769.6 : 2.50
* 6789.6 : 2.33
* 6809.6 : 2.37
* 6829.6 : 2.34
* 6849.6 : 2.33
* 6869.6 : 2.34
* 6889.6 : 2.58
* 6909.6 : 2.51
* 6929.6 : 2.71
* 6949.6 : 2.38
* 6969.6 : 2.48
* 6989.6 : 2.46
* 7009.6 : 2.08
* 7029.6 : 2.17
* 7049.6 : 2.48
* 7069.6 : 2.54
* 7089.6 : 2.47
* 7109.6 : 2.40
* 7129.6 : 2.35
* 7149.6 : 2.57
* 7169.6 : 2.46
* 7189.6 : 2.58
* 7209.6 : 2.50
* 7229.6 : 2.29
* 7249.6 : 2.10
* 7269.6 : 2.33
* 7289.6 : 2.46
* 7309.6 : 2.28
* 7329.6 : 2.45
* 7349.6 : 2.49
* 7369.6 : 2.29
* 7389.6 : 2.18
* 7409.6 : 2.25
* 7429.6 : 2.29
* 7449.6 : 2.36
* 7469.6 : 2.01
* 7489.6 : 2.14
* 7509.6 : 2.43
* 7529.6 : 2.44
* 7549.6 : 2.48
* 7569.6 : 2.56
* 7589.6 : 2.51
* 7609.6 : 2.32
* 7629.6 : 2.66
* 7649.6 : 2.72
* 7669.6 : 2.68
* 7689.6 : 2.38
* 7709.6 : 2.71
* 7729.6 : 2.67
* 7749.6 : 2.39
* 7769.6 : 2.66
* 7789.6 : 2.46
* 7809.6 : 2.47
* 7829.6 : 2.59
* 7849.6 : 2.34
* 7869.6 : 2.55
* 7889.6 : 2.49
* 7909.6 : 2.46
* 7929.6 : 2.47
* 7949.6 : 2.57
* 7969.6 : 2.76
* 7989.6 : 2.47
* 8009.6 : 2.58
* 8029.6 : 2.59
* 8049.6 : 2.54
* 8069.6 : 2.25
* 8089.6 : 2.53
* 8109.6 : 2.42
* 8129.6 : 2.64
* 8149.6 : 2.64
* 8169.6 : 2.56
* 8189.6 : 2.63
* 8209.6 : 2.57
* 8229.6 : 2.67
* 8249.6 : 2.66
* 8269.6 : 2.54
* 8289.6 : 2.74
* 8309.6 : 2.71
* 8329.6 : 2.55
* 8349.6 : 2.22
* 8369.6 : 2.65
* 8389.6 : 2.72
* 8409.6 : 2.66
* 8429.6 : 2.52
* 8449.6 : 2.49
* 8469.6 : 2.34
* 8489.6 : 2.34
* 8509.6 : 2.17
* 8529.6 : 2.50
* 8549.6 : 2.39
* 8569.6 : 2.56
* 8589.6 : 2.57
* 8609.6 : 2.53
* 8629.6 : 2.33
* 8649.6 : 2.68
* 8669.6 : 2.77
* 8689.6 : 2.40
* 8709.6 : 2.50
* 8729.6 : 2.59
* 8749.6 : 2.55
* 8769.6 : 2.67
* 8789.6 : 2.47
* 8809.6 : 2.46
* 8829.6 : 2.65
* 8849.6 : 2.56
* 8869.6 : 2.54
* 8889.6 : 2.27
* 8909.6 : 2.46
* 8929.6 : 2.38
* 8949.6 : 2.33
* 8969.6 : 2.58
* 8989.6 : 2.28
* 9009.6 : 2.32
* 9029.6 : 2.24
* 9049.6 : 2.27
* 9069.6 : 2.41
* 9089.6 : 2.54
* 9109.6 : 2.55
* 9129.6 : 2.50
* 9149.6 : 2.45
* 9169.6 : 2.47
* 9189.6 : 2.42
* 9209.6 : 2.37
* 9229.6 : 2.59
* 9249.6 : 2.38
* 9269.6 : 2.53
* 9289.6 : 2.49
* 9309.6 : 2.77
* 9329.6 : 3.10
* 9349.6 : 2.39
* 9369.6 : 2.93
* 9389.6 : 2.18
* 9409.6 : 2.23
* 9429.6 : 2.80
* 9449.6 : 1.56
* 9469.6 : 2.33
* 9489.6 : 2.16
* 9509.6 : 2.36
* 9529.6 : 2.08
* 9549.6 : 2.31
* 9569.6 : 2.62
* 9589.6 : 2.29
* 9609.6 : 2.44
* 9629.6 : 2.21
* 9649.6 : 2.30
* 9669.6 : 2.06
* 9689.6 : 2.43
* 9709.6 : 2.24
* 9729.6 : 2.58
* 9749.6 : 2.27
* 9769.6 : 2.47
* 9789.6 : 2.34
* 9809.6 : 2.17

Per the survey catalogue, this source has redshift 0.44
